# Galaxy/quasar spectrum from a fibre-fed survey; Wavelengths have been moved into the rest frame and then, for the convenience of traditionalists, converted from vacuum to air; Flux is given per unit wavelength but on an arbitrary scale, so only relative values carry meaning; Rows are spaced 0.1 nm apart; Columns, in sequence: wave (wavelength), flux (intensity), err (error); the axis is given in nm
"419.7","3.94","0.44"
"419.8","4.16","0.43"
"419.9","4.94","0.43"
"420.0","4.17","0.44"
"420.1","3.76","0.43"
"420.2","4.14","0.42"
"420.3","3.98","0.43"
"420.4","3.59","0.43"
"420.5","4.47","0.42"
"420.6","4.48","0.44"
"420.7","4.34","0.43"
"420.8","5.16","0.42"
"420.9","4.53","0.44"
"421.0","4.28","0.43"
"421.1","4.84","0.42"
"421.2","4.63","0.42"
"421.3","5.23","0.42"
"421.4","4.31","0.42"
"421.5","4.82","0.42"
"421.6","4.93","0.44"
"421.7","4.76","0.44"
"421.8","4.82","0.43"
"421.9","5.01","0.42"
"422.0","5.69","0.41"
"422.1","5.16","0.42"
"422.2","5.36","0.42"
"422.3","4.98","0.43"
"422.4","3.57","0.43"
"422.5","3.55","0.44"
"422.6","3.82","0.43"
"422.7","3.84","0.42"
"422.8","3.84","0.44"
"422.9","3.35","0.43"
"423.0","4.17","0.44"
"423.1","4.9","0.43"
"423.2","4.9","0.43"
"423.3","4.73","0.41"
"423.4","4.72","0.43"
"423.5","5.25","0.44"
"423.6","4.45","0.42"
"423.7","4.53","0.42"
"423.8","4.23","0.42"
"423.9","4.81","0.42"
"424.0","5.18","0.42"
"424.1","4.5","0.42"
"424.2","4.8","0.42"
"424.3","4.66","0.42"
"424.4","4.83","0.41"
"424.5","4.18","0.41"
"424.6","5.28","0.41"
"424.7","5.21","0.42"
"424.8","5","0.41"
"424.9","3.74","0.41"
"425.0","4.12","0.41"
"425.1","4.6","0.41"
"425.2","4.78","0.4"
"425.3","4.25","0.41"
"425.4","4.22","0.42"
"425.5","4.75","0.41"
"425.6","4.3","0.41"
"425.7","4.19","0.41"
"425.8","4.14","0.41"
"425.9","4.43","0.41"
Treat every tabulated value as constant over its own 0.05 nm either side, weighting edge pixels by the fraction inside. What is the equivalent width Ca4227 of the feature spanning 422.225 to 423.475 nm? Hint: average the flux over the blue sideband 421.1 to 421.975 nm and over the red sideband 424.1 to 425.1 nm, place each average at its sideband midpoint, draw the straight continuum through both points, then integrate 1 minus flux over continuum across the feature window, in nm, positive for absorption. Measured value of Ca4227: 0.13 nm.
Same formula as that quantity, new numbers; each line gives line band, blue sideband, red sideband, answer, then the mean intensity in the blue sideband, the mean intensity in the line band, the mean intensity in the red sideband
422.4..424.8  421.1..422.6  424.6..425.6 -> 0.069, 4.74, 4.5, 4.55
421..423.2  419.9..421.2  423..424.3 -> -0.011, 4.35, 4.55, 4.72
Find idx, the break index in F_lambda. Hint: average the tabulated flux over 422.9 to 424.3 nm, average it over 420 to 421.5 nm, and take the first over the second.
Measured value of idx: 1.05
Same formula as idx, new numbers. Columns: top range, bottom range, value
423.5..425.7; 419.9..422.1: 1.00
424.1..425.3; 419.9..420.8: 1.10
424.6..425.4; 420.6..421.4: 0.97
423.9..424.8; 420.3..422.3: 1.02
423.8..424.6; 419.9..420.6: 1.15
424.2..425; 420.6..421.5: 1.00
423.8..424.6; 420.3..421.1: 1.07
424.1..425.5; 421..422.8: 0.99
